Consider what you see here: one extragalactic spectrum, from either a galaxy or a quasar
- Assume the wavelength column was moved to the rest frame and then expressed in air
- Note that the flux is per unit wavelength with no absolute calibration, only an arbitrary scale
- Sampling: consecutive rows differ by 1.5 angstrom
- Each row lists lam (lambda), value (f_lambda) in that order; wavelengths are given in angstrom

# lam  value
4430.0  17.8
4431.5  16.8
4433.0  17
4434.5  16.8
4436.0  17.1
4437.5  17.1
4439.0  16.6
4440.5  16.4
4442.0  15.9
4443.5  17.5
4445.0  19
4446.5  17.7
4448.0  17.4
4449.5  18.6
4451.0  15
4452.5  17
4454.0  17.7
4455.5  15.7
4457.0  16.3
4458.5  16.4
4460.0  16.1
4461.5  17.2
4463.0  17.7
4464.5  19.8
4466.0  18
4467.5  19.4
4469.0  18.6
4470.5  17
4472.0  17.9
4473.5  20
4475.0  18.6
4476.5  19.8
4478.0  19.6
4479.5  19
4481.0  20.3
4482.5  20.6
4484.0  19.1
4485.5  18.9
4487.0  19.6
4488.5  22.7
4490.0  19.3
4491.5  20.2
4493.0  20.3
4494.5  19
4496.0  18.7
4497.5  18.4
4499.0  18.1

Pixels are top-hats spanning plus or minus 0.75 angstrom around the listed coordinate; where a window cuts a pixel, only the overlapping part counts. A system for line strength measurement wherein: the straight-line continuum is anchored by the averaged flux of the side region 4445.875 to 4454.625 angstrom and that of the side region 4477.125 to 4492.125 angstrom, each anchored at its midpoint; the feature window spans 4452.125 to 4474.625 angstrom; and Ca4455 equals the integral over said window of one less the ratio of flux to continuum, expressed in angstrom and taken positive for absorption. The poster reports 0.72 angstrom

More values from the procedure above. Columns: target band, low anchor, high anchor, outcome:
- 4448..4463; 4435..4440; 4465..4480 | 0.9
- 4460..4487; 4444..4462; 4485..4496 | -0.3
